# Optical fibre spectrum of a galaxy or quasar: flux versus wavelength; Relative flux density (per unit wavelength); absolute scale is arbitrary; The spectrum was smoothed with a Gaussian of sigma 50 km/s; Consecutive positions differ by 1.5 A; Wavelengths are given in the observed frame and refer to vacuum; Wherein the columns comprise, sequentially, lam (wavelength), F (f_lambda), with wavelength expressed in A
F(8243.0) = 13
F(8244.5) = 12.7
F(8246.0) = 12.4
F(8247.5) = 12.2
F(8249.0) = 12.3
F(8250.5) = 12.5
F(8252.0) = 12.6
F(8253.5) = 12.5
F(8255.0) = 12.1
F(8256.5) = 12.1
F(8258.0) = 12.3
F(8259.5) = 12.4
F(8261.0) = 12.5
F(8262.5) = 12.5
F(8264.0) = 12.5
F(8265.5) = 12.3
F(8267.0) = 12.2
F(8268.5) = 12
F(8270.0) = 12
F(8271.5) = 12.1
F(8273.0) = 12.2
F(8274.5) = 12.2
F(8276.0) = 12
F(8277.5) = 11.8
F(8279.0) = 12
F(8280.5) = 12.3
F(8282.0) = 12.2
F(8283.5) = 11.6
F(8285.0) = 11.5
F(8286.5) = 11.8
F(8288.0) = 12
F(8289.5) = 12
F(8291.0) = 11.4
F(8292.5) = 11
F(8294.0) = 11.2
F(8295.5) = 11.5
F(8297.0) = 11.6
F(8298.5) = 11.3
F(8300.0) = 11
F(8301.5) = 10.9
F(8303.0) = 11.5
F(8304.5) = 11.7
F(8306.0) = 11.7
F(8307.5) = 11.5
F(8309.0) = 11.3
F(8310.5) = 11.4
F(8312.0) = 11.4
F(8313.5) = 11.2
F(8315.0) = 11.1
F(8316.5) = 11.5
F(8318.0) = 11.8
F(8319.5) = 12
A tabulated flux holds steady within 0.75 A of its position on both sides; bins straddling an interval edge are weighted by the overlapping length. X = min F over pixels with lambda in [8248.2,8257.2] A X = 12.1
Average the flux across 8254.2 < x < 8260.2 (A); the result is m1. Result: 12.2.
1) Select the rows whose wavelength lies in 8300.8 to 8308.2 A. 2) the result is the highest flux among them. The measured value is 11.7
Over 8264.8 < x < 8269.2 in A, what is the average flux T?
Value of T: 12.2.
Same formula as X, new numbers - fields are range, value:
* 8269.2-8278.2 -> 11.8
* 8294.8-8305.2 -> 10.9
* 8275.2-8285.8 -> 11.5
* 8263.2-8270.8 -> 12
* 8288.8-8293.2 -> 11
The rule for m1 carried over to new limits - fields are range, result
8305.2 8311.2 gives 11.5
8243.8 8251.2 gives 12.4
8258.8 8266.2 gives 12.4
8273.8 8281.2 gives 12.1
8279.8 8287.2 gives 11.9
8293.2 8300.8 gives 11.3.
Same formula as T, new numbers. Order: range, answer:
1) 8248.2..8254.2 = 12.5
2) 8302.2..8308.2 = 11.6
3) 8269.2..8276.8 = 12.1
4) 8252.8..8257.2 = 12.2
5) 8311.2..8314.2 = 11.3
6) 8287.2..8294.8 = 11.5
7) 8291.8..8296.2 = 11.2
